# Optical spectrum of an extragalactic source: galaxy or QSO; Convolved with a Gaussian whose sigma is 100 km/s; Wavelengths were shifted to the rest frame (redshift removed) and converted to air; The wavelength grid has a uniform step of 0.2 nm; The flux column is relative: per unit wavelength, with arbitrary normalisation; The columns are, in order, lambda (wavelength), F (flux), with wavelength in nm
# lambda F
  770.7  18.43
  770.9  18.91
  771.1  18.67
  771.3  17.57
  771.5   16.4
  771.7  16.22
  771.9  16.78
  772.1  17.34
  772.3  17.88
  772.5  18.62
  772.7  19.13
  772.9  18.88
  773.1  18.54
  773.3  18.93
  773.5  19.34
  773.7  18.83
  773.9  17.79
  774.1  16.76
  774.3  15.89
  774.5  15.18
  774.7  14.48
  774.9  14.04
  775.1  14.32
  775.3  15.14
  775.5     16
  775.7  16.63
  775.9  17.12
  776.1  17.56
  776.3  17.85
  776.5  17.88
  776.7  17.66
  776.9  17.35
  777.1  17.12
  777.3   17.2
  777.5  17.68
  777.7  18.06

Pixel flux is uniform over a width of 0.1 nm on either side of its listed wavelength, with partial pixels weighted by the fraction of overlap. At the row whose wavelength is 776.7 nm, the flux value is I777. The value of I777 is 17.66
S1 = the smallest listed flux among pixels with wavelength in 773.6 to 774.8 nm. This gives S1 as 14.48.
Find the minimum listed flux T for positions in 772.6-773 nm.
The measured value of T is 18.88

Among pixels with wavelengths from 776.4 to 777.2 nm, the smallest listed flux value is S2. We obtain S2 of 17.12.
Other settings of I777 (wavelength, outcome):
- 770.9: 18.91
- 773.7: 18.83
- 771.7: 16.22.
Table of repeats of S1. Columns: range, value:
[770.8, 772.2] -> 16.22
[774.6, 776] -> 14.04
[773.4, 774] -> 17.79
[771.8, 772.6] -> 16.78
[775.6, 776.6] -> 16.63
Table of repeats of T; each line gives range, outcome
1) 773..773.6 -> 18.54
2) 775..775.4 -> 14.32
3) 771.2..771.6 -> 16.4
